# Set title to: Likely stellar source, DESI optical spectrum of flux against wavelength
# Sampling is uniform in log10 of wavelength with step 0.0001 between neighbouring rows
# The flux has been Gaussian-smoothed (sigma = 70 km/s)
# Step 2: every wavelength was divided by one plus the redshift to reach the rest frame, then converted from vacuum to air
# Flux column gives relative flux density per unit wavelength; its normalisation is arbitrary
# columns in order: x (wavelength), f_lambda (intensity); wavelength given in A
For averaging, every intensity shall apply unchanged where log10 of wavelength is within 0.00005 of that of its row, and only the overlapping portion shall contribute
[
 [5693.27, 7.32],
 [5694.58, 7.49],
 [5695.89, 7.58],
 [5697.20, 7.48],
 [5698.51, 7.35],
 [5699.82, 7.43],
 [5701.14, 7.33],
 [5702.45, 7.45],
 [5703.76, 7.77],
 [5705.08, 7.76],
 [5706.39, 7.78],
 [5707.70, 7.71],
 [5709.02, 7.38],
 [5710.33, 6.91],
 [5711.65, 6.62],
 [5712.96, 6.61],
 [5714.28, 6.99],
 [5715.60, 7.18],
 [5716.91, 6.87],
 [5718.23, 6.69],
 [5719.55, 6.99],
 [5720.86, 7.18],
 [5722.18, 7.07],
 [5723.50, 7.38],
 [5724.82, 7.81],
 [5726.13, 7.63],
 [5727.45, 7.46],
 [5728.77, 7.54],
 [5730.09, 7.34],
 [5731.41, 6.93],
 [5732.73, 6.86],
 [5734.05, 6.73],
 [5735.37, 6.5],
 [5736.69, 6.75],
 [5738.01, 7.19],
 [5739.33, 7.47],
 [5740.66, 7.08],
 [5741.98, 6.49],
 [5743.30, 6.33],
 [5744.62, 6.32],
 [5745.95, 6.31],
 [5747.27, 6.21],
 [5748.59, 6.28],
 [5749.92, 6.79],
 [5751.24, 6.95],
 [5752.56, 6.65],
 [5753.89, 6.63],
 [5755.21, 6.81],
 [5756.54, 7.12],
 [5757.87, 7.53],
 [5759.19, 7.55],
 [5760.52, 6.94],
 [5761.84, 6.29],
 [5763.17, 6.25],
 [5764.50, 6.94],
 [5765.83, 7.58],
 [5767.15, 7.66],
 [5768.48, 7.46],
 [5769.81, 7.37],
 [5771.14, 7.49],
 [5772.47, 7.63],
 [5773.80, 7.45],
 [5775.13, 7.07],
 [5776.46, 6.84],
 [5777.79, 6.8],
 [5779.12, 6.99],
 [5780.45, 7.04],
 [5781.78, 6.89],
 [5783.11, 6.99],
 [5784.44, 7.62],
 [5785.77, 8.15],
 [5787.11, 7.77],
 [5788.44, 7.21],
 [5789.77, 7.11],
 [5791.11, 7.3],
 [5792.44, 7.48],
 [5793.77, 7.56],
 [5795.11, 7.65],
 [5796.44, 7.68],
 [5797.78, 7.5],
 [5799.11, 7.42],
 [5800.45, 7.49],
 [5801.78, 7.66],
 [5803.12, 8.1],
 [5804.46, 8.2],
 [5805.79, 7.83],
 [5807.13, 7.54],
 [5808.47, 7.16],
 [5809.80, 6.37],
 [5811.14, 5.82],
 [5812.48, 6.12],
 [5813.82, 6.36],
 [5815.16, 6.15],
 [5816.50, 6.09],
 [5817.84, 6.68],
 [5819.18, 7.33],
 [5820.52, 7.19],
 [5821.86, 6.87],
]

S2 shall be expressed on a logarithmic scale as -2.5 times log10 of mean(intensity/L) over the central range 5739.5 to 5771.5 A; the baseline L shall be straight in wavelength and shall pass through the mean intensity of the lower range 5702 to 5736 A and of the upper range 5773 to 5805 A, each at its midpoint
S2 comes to 0.07 mag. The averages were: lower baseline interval 7.2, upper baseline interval 7.41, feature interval 6.88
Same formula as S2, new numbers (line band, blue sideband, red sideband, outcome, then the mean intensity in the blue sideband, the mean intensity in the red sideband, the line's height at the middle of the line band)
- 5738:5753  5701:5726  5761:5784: 0.08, 7.24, 7.11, 7.17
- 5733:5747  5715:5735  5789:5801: 0.08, 7.17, 7.46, 7.23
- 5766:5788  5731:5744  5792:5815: -0.04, 6.83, 7.26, 7.09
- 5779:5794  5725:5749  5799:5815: -0.04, 6.88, 7.13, 7.06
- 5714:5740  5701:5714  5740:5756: -0.03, 7.32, 6.58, 6.96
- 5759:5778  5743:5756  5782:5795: -0.03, 6.54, 7.45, 6.98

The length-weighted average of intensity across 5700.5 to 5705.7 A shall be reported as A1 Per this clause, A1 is 7.58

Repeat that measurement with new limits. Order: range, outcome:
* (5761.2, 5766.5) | 6.77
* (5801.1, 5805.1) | 7.98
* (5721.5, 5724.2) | 7.21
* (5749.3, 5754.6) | 6.77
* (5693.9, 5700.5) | 7.47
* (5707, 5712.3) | 7.16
